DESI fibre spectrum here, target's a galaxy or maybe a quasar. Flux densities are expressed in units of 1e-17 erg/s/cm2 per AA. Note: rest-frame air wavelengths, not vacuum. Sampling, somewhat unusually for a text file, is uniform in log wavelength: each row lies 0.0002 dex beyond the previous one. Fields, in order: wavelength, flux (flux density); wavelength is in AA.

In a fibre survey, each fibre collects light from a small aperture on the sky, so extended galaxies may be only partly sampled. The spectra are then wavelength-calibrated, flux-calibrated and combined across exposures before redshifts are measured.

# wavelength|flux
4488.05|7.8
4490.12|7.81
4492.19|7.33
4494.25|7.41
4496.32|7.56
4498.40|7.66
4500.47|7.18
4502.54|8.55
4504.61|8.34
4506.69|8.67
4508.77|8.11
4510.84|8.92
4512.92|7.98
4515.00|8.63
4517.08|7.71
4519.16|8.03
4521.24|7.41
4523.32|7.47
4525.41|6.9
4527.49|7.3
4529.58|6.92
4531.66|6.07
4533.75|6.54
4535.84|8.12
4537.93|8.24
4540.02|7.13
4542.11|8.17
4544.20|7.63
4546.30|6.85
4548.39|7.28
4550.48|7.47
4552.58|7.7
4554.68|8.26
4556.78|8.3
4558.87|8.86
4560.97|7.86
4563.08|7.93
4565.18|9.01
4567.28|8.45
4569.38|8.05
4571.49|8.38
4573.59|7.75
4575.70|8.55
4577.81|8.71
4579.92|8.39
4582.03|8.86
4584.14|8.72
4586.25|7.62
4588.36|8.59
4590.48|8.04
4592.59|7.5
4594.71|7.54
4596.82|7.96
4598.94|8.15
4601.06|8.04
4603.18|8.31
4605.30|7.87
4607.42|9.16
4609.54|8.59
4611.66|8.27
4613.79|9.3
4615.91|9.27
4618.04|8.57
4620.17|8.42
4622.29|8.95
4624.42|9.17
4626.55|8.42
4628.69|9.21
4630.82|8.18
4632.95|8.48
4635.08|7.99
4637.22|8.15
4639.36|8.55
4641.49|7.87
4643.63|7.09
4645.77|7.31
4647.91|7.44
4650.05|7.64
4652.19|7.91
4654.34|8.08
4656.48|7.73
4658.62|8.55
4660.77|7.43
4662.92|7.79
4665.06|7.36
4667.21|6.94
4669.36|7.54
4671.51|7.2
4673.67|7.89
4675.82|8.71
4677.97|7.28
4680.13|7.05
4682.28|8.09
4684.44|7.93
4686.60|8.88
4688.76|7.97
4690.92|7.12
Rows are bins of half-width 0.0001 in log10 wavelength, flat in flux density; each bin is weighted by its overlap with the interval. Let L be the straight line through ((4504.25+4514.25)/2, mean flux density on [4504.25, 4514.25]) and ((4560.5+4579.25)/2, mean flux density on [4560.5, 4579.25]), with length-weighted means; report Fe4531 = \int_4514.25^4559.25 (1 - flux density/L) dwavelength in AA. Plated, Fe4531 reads 4.3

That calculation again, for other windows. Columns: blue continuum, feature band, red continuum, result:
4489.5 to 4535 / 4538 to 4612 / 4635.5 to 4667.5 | -4.0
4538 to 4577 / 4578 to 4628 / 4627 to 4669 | -3.1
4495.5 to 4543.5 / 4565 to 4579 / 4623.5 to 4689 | -1.0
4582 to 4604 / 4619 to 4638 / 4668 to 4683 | -1.6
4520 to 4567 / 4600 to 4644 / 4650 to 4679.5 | -4.6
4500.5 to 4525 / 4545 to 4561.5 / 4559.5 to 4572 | 0.9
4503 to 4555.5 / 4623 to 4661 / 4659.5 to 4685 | -2.3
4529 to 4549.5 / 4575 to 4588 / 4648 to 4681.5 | -1.8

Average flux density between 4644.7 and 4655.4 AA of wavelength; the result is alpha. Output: 7.67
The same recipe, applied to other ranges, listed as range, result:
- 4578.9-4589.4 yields 8.44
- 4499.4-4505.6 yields 8.03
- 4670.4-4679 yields 7.77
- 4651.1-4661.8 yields 7.94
